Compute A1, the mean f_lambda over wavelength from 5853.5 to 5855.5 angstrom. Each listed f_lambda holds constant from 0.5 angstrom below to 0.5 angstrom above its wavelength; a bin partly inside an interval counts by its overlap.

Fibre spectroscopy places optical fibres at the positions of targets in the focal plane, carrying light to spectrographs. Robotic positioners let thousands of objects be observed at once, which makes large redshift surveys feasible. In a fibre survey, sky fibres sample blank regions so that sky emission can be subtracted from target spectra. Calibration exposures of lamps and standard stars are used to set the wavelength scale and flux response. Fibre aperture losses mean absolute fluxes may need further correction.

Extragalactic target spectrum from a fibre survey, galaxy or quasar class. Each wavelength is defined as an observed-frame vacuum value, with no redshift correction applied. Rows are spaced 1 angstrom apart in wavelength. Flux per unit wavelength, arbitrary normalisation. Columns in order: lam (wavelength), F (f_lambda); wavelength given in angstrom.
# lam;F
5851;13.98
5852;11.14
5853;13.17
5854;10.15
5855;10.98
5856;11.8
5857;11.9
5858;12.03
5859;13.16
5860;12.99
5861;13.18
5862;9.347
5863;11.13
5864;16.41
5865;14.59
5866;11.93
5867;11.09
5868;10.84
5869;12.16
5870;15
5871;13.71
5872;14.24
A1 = 10.6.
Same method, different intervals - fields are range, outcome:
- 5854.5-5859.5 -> 12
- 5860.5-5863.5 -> 11.2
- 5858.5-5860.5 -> 13.1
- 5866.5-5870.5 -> 12.3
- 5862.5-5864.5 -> 13.8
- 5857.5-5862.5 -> 12.1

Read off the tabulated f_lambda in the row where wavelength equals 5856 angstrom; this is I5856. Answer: 11.8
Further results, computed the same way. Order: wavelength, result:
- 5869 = 12.16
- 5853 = 13.17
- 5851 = 13.98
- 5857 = 11.9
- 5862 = 9.347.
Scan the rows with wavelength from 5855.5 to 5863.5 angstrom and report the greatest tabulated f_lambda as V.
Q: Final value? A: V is 13.18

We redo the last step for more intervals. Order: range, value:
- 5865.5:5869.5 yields 12.16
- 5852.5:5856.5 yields 13.17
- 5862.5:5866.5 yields 16.41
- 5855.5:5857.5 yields 11.9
